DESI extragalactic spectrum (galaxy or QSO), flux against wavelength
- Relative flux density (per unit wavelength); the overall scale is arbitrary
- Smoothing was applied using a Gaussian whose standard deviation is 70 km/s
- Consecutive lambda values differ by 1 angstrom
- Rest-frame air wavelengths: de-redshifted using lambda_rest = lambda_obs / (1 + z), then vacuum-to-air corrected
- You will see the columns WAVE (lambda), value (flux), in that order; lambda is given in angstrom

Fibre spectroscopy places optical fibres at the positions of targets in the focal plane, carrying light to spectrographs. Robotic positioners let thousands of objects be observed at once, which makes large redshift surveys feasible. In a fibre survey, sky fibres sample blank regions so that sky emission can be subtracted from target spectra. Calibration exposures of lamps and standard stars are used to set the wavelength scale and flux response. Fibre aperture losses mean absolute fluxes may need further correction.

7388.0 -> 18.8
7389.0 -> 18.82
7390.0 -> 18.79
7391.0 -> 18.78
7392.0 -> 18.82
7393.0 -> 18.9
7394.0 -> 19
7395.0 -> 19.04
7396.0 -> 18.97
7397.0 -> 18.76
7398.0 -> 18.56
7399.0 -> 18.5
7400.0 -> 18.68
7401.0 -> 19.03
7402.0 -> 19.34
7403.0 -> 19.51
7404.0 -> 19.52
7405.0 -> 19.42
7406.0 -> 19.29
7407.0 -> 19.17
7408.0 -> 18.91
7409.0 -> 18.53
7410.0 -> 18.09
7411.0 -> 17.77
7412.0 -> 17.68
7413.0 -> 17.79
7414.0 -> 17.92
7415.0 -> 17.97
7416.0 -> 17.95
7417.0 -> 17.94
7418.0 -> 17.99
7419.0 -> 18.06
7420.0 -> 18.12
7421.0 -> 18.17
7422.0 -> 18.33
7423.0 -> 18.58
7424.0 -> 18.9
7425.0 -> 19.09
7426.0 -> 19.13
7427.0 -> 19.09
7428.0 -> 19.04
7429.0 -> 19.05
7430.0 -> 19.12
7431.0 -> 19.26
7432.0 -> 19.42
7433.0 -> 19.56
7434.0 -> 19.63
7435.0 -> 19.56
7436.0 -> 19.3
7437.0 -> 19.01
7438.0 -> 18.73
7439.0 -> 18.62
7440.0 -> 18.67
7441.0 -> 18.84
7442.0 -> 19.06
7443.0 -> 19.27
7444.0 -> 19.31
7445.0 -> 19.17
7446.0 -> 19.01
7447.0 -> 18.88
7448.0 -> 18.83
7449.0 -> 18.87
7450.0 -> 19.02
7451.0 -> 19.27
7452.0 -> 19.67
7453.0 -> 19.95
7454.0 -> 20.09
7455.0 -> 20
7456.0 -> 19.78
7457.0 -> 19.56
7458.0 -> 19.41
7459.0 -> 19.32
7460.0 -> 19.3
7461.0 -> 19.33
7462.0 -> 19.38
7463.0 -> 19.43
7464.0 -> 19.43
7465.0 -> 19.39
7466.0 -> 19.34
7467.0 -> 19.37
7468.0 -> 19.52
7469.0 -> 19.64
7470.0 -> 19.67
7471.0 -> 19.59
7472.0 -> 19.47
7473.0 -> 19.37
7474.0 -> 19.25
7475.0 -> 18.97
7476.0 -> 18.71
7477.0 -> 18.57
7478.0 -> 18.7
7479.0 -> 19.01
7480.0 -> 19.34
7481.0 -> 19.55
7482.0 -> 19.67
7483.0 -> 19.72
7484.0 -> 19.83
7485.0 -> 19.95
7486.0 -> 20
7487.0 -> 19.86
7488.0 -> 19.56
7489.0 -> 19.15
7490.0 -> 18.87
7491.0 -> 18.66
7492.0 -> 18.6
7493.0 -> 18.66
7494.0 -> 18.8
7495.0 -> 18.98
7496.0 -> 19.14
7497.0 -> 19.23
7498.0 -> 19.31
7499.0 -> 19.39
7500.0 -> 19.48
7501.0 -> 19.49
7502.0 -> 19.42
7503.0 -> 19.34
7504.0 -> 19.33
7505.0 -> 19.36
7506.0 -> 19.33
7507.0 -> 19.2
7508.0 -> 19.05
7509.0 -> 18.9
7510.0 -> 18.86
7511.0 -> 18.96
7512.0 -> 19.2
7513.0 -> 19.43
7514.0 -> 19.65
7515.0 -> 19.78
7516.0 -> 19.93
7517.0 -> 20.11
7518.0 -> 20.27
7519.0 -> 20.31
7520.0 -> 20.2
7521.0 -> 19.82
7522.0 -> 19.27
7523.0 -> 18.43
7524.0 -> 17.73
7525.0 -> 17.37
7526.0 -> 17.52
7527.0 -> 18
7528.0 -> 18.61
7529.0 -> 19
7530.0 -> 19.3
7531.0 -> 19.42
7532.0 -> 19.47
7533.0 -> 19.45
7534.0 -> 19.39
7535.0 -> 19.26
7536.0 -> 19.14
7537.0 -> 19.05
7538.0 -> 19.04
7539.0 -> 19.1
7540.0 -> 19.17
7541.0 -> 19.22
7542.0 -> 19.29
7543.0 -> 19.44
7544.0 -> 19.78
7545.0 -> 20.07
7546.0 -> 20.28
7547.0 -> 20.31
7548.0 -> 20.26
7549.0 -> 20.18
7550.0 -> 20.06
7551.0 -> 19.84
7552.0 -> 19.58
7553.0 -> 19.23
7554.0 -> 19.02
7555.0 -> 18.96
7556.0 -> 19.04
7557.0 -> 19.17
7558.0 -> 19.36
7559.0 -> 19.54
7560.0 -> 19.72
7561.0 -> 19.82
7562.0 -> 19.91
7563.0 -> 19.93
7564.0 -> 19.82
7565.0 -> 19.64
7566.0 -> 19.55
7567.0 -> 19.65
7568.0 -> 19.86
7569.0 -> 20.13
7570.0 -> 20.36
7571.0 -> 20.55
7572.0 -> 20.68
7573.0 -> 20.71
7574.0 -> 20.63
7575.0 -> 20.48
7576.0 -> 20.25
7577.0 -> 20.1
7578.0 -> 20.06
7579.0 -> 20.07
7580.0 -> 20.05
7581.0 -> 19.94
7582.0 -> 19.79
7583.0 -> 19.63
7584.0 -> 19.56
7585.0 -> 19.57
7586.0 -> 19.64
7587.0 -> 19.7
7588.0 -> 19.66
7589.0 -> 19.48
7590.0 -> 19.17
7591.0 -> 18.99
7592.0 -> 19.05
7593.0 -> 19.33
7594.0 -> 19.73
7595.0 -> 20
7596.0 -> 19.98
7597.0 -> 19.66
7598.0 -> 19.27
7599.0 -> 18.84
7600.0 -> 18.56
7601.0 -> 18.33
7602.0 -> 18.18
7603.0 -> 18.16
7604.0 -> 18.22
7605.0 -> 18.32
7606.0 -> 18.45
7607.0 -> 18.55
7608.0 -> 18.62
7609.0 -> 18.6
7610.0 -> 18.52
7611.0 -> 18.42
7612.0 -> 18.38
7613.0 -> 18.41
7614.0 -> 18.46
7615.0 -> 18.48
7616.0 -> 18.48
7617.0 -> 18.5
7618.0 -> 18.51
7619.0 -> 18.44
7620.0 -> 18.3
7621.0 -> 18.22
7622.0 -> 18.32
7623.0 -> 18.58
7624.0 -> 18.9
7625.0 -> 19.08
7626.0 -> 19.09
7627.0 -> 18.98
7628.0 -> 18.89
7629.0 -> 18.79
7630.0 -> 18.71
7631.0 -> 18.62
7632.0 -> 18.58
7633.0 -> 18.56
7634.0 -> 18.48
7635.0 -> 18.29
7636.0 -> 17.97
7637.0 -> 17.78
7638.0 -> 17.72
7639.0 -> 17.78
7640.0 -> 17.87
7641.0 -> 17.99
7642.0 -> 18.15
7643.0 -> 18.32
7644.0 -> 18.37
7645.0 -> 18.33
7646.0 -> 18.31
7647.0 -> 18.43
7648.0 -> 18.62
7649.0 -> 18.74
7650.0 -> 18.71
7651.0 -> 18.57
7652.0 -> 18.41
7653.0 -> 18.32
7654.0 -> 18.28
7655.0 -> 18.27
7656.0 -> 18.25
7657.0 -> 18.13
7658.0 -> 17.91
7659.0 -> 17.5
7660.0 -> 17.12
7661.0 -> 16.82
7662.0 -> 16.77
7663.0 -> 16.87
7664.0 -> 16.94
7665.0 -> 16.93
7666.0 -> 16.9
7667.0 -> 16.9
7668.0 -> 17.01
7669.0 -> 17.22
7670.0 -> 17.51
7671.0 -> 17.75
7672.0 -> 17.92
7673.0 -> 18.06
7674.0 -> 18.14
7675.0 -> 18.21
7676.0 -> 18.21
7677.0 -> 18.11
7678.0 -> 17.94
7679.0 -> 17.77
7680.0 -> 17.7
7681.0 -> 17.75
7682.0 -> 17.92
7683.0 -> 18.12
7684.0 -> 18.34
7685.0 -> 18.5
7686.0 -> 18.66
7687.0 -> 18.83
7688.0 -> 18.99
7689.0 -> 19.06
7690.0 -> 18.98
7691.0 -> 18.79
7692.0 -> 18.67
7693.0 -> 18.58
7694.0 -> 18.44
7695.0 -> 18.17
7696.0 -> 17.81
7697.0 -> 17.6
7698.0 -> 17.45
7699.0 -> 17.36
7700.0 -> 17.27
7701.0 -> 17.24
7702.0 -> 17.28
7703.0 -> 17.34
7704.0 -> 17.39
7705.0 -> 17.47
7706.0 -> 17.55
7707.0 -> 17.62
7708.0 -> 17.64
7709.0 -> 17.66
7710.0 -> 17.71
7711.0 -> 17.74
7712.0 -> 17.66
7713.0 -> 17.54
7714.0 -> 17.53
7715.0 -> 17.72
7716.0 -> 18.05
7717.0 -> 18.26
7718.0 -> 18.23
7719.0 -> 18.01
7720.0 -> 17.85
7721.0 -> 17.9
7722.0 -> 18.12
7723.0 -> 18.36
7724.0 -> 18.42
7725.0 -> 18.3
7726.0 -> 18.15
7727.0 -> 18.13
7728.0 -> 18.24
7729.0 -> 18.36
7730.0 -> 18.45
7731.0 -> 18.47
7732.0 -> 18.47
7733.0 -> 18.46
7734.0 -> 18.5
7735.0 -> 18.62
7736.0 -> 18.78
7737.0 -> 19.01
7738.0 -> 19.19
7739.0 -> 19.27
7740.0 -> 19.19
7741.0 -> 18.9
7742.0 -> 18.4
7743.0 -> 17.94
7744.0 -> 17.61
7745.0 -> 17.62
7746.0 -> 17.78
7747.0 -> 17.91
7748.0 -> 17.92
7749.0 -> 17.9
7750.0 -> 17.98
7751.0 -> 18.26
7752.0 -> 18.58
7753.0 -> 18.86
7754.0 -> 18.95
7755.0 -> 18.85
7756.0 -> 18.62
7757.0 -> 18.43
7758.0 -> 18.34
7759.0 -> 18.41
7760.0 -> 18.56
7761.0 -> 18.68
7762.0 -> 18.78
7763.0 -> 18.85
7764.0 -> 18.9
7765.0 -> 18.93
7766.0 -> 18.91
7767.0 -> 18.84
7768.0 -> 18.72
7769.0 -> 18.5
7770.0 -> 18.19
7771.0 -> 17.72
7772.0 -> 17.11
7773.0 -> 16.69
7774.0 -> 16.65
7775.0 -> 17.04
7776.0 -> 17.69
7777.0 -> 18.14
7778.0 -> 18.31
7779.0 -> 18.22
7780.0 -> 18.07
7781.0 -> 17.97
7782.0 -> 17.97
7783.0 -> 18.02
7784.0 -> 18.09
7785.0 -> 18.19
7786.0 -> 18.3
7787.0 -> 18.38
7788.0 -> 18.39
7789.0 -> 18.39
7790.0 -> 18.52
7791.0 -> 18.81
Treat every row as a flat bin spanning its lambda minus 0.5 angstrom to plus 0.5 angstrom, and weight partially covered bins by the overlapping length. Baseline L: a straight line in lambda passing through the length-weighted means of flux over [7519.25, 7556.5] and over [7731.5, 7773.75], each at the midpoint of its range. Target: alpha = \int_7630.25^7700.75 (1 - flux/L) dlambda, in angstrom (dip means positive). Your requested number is 2.79 angstrom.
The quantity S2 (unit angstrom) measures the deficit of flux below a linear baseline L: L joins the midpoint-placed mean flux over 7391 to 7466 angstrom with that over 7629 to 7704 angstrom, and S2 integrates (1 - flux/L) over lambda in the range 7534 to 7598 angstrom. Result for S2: -4.54 angstrom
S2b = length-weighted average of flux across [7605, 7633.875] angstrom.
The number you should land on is 18.6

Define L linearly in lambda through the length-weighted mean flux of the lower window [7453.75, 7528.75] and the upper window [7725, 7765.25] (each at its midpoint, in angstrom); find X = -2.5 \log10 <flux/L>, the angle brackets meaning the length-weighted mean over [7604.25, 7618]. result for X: 0.025 mag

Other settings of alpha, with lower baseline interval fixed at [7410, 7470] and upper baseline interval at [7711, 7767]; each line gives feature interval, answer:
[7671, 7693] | 0.2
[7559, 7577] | -1.3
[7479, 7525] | -1.1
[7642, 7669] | 1.0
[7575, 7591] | -0.9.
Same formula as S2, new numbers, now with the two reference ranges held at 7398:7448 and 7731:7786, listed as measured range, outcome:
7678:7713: 0.82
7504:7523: -0.85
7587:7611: -0.53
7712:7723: 0.26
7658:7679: 1.11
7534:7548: -0.66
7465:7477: -0.38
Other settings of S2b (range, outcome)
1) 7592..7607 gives 18.9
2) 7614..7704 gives 18.1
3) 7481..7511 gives 19.3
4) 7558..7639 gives 19.2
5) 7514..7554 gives 19.4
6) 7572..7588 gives 20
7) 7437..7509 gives 19.3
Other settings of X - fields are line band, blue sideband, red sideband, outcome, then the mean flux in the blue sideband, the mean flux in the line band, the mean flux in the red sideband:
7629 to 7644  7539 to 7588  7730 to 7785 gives 0.059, 19.8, 18.2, 18.3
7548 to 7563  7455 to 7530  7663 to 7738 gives -0.039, 19.3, 19.6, 18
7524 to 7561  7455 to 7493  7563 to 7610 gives 0.009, 19.4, 19.3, 19.5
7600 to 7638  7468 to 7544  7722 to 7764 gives 0.022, 19.2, 18.5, 18.5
